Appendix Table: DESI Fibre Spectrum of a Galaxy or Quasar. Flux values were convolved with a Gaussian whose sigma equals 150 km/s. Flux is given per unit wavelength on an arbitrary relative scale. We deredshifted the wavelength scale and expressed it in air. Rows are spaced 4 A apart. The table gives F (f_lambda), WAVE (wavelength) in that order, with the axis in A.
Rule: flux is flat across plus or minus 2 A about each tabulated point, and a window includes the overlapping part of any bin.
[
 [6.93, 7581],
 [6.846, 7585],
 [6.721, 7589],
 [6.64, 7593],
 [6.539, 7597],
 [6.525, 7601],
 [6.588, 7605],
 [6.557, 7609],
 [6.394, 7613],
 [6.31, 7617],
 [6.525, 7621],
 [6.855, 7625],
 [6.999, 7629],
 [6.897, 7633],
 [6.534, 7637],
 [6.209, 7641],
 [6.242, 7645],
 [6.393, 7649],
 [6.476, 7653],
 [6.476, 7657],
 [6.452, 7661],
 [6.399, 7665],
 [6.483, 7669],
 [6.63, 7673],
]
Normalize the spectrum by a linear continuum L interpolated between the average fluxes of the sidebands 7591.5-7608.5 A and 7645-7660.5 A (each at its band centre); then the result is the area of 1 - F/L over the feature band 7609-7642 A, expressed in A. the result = -0.5 A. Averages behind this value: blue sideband 6.57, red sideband 6.42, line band 6.6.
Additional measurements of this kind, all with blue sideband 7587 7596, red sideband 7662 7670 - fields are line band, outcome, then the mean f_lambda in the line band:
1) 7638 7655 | 0.4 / 6.34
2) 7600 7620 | 0.4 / 6.47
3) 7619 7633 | -0.5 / 6.81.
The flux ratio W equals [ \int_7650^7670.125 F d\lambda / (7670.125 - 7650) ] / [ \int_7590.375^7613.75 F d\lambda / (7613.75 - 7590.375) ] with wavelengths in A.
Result 0.98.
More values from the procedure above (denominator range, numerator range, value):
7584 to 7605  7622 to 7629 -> 1.03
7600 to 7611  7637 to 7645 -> 0.96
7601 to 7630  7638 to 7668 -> 0.97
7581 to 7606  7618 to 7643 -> 1.00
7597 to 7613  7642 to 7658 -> 0.98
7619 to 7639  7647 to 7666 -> 0.95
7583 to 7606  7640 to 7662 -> 0.96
